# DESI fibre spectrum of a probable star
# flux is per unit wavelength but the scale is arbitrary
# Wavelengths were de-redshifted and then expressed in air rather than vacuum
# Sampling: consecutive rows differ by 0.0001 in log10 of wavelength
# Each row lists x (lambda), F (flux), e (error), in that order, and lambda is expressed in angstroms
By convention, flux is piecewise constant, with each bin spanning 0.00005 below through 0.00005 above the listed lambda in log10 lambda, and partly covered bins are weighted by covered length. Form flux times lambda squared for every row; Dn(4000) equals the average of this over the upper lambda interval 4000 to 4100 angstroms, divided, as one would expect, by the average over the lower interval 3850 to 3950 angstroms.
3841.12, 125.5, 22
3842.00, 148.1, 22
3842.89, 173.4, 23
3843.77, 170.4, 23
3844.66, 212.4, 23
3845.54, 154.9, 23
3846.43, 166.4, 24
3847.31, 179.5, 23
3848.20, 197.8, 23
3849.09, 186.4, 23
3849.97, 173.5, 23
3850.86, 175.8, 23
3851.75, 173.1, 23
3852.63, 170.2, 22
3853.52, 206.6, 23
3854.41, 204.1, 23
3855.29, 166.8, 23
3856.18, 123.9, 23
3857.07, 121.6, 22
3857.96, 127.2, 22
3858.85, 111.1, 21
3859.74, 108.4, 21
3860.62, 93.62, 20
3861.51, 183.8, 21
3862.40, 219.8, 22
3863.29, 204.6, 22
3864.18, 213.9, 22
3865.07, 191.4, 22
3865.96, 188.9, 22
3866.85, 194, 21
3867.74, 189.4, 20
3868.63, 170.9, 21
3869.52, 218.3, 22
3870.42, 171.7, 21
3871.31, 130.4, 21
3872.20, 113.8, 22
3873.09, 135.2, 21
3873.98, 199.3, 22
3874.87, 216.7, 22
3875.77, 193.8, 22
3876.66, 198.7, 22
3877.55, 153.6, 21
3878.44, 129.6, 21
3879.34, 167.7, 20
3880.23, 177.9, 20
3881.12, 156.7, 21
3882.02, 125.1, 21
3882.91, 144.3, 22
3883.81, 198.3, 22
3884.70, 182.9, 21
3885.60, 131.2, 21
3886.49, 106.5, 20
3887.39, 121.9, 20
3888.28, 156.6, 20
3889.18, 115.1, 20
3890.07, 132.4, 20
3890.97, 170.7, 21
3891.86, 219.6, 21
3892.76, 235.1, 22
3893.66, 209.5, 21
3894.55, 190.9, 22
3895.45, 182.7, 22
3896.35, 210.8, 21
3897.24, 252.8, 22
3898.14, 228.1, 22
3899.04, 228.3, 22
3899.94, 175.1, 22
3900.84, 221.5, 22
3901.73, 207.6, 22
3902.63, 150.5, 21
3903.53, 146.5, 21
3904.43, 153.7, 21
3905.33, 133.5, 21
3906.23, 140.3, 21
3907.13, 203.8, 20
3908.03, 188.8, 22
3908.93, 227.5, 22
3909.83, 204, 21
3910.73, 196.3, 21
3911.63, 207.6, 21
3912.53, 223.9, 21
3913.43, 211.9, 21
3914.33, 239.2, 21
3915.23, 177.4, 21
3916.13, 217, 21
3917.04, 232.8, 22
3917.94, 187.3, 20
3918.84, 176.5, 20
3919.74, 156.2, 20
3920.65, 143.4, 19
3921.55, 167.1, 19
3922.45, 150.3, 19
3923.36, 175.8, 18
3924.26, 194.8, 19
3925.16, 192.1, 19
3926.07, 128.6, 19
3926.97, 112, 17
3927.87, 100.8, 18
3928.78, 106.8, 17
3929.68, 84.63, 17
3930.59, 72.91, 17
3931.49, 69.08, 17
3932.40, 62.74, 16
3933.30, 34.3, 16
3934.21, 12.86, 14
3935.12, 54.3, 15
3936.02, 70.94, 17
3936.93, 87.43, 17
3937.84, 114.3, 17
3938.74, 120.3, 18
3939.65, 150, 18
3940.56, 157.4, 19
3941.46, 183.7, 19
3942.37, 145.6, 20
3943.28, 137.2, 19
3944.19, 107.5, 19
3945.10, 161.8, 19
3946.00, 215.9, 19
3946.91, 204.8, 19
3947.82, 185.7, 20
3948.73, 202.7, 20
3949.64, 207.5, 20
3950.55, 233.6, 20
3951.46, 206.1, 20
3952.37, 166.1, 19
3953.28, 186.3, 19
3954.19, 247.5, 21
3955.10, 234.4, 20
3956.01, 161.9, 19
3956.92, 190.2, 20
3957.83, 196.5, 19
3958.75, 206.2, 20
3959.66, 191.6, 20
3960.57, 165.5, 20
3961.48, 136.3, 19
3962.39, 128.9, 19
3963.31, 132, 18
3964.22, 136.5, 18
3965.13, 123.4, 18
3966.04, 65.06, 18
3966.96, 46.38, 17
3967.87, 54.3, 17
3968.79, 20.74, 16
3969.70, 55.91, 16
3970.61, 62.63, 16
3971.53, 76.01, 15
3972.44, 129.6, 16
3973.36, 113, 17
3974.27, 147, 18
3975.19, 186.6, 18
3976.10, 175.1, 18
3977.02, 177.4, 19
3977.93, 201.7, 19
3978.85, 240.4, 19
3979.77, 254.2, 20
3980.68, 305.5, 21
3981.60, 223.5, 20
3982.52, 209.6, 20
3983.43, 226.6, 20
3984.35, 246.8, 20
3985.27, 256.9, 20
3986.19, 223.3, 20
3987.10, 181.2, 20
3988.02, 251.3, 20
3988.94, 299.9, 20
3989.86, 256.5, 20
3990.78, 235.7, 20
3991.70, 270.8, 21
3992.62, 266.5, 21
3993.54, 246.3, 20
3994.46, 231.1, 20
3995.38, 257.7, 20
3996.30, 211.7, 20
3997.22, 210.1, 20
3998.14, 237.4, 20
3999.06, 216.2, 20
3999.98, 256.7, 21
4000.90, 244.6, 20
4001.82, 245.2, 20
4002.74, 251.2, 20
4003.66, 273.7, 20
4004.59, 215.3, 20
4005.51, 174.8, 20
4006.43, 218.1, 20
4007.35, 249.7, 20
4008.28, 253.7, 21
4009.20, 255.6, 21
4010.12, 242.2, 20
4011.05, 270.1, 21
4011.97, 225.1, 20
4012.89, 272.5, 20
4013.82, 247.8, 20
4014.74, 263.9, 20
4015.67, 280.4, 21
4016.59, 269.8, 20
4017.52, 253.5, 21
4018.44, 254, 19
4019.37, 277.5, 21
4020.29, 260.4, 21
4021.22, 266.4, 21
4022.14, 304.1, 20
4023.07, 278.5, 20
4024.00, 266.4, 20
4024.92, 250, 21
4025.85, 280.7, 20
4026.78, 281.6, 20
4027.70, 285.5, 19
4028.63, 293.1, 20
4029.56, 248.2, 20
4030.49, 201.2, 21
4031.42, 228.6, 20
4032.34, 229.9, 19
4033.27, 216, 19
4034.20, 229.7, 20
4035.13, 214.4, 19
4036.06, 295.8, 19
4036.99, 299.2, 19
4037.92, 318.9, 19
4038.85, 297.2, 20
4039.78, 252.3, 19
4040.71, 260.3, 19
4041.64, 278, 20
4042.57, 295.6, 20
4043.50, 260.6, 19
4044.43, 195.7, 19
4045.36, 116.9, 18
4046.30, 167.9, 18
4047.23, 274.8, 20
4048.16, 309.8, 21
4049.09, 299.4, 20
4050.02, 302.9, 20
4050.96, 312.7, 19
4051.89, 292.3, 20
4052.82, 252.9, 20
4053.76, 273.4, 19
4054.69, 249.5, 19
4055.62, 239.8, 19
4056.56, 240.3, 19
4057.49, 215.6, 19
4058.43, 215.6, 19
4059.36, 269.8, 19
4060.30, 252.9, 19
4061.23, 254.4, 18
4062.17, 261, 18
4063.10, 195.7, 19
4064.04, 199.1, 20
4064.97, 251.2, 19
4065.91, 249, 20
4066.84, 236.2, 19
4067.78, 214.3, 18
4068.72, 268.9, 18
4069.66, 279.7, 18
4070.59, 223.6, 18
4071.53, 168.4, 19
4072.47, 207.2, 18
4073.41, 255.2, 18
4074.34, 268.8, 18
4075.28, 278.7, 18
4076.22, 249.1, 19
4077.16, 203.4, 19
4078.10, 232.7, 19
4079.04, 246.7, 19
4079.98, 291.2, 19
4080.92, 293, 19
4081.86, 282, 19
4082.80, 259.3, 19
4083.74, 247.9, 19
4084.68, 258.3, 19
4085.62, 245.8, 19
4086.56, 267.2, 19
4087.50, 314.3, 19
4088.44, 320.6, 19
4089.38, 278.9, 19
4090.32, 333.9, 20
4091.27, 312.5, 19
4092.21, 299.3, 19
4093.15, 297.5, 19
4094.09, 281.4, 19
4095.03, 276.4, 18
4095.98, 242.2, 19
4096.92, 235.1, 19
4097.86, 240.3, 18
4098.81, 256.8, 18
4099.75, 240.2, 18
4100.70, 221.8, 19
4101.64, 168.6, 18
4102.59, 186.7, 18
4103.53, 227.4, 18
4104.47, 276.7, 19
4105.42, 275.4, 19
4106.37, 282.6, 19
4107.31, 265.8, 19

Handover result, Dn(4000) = 1.69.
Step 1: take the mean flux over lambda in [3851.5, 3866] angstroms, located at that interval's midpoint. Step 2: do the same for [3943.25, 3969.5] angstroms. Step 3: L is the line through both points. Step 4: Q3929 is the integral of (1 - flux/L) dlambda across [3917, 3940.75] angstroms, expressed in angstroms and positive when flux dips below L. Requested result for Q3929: 6.00 angstroms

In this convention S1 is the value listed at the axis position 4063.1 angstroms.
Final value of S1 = 195.7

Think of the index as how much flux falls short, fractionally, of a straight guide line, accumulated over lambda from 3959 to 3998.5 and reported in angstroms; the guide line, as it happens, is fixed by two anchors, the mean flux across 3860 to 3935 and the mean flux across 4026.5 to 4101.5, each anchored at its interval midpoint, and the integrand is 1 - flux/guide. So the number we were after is 5.4 angstroms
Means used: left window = 167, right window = 256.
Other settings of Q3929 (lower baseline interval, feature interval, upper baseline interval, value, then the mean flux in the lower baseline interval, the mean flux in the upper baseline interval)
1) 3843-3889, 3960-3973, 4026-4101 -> 7.1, 167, 257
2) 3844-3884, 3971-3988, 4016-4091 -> 1.8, 170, 257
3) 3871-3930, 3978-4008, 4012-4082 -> -2.0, 174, 254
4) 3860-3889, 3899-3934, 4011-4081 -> 4.7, 167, 254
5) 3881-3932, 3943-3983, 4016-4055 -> 8.8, 171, 262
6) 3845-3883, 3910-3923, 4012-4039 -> 0.5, 169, 263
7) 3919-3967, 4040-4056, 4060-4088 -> -2.1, 145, 249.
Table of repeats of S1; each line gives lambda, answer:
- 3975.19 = 186.6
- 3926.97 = 112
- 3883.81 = 198.3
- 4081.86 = 282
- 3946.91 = 204.8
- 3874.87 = 216.7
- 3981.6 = 223.5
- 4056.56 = 240.3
